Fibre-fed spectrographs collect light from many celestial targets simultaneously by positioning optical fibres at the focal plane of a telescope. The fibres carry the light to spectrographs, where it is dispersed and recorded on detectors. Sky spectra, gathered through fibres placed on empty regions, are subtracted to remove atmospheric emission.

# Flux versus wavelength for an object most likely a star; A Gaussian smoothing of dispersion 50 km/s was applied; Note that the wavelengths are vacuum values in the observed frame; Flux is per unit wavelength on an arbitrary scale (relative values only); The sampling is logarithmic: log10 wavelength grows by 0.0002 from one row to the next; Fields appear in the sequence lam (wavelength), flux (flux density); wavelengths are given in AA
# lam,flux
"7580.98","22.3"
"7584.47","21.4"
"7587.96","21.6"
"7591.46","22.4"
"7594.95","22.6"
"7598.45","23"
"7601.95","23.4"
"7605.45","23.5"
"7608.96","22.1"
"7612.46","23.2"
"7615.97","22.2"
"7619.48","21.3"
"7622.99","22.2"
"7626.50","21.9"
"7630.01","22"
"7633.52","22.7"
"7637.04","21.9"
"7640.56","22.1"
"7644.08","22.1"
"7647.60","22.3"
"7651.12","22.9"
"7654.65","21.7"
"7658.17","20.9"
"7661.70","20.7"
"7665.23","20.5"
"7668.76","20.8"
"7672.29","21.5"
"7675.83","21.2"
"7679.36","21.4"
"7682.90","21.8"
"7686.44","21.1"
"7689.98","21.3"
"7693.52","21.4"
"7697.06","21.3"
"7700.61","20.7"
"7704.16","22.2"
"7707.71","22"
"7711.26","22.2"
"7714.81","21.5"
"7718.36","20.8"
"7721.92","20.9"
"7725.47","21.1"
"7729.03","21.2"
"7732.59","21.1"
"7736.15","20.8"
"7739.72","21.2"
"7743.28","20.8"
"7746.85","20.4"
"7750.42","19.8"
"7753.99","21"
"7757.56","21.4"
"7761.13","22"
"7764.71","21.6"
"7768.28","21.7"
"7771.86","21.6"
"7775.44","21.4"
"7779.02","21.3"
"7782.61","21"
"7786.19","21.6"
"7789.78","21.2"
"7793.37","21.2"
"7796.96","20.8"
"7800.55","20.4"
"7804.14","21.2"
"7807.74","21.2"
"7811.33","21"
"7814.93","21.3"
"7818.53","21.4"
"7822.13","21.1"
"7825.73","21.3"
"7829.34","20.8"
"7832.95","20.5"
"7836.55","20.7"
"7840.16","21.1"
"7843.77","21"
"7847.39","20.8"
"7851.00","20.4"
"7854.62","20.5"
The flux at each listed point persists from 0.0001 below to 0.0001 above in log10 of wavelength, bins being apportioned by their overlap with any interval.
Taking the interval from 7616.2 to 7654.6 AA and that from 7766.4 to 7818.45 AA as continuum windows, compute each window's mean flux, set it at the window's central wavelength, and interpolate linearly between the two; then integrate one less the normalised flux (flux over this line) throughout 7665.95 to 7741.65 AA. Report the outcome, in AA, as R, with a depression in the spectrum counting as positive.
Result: 1.5 AA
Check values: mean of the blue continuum 22.1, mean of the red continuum 21.2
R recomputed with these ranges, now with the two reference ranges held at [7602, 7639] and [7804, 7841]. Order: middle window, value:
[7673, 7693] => 0.52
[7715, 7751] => 1.25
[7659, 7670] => 0.69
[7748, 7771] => 0.23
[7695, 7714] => 0.12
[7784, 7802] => 0.16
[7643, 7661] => 0.20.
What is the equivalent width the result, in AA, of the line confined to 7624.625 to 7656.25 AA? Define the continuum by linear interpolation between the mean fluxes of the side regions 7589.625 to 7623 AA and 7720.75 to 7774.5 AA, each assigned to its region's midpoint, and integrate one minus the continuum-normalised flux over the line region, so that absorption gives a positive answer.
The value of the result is 0.1 AA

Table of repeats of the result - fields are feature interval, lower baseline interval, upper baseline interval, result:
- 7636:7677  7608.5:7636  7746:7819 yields 0.81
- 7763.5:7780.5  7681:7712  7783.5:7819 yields -0.23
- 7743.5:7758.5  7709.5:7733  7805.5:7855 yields 0.40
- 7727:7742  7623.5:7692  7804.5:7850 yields 0.20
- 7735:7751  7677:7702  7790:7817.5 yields 0.39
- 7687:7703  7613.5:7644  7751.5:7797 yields 0.40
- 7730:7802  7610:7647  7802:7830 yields 1.05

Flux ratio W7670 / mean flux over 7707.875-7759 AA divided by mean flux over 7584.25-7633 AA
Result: 0.94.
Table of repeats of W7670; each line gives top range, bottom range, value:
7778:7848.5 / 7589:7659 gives 0.94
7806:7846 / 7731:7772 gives 1.00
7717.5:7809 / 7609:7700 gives 0.97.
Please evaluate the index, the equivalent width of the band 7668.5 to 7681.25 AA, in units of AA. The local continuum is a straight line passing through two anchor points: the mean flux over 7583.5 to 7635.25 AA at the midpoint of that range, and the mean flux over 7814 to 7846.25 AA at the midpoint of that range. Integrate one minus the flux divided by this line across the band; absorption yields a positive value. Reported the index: 0.4 AA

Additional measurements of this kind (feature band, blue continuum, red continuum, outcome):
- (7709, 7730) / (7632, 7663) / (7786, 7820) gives 0.2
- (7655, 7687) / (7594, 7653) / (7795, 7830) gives 1.4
